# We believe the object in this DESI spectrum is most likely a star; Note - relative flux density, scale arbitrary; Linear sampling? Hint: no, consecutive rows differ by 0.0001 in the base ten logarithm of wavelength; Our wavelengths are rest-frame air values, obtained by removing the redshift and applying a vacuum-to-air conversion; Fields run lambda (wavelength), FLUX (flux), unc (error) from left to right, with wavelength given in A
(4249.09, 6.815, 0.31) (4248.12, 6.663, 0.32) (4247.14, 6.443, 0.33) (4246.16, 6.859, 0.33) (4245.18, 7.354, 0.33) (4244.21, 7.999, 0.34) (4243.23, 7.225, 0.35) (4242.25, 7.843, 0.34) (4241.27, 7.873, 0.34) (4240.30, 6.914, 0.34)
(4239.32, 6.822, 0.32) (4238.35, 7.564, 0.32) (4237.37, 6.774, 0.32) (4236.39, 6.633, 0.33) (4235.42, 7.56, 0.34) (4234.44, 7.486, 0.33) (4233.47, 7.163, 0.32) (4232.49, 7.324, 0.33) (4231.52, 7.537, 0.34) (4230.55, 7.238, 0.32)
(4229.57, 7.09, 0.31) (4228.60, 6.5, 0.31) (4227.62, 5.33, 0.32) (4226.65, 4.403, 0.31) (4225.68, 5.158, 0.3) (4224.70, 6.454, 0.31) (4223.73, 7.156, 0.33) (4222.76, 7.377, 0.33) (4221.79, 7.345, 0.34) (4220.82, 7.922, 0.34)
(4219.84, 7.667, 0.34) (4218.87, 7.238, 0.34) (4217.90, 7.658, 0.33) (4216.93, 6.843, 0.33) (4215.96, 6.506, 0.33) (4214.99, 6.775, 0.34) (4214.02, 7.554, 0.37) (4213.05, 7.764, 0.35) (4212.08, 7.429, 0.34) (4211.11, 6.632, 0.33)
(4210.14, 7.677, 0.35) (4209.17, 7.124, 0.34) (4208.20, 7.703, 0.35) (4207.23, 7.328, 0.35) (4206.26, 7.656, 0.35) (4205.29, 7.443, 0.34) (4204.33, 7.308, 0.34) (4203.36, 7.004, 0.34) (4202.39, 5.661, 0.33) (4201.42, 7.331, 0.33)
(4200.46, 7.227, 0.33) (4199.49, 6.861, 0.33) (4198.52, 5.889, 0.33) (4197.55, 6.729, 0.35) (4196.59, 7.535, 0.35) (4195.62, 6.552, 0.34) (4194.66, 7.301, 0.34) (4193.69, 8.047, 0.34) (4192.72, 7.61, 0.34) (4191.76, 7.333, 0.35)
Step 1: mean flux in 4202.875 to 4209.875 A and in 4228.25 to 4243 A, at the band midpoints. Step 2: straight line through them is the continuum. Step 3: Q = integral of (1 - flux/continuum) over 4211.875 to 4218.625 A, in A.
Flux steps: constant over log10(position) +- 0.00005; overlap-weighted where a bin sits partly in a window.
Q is 0.1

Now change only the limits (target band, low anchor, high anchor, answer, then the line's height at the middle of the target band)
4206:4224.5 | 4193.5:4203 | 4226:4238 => -1.4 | 6.81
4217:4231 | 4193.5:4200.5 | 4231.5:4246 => 0.8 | 7.19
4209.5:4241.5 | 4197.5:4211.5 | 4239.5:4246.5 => 1.1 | 7.25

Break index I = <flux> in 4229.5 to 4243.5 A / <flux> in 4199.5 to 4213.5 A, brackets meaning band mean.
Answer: 1.0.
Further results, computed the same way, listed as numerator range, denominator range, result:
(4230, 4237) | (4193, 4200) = 1.04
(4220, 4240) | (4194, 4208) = 0.98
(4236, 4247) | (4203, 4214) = 0.98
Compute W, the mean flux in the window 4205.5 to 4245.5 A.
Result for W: 7.11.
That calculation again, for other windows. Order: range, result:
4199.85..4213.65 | 7.23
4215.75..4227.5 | 6.77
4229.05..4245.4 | 7.32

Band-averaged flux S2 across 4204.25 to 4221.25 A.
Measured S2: 7.34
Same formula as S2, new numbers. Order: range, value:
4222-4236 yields 6.71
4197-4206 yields 6.86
